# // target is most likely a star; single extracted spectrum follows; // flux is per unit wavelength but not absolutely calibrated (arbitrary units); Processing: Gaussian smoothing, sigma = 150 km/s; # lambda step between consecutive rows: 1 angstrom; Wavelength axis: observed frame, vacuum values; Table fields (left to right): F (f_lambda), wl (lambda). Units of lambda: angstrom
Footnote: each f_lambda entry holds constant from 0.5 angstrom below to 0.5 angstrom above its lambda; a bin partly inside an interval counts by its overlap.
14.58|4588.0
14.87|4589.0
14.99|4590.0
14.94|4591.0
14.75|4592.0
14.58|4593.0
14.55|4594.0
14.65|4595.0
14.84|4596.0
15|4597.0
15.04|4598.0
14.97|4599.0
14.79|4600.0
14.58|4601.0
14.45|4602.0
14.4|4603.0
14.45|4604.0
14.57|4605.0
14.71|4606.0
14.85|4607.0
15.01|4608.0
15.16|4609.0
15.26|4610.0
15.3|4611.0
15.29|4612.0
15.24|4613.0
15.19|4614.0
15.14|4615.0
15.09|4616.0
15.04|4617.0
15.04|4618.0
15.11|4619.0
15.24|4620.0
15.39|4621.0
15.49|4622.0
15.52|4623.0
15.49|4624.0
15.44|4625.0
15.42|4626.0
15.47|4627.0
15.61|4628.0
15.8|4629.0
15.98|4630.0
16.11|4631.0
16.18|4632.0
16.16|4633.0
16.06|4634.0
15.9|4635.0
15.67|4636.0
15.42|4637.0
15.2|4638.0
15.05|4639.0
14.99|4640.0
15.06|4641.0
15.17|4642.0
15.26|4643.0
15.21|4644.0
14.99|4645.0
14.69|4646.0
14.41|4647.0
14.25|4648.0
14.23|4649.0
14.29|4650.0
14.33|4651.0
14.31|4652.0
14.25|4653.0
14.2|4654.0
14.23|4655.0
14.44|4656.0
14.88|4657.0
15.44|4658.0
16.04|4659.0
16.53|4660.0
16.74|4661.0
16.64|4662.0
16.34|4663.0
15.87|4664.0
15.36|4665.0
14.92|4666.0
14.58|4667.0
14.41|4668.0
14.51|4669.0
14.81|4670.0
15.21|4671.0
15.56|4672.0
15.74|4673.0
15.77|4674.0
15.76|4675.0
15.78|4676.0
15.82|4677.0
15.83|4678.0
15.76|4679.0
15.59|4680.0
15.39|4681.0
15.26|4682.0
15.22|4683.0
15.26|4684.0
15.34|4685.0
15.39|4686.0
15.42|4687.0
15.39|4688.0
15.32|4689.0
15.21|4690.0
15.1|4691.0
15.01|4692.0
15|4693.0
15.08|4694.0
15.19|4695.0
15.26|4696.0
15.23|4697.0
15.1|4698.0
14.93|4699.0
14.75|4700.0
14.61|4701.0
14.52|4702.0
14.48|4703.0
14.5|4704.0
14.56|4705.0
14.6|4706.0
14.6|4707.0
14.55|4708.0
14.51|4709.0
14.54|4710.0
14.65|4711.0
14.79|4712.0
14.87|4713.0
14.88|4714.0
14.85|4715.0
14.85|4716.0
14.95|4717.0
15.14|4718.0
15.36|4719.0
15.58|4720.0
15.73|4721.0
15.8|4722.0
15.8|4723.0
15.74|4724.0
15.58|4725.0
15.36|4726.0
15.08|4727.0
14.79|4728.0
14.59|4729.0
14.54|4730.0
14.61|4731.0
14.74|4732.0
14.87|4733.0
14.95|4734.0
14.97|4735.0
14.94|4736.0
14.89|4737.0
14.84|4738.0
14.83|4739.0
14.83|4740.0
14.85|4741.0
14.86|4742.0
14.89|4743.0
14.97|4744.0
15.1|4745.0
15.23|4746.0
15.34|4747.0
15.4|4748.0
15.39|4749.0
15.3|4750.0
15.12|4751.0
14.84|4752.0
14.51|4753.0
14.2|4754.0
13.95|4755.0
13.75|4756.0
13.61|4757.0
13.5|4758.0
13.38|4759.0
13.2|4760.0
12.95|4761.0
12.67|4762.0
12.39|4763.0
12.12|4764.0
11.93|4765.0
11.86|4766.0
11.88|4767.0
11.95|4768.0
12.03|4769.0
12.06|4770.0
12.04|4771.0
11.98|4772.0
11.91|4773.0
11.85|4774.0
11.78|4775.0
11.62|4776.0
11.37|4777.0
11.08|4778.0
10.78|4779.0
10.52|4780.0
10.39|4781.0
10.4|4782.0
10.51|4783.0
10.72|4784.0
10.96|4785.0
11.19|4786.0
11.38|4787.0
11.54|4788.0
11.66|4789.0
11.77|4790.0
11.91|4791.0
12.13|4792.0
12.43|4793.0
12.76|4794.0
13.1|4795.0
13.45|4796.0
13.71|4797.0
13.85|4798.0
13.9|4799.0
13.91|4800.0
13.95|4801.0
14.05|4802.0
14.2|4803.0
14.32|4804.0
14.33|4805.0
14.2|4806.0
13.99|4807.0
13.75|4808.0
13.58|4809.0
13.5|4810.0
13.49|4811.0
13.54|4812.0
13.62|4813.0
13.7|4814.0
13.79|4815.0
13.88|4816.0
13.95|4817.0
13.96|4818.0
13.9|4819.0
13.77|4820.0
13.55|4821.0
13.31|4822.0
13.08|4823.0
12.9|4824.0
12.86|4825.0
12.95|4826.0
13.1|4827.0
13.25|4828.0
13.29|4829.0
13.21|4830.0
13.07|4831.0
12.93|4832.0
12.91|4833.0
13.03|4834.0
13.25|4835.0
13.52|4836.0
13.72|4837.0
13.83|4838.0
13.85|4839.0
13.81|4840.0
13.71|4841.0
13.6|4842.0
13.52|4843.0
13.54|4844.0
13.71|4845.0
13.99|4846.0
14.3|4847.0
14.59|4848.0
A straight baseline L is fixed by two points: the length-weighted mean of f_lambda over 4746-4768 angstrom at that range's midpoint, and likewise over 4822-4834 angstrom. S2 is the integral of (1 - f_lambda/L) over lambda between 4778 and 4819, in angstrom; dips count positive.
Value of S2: 1.5 angstrom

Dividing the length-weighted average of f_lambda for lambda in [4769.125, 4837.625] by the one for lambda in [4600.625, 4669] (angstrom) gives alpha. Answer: 0.84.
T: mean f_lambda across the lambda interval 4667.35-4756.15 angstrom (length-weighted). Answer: 15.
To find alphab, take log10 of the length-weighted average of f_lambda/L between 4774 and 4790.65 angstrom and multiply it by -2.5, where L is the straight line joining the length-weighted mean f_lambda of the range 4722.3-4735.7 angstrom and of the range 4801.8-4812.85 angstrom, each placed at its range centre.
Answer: 0.269 mag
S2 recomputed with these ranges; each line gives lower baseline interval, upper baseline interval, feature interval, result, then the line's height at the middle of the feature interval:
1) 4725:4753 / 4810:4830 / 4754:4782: 4.40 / 14.4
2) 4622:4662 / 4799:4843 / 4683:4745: -1.73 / 14.6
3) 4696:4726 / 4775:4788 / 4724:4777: -4.76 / 12.7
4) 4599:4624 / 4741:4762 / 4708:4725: -0.63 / 14.6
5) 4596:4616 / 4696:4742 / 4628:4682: -1.39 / 14.9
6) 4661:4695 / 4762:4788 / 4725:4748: -3.35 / 13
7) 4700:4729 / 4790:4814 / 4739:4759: -0.41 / 14.4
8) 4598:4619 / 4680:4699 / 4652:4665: -0.26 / 15.1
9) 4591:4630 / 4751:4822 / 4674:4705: -2.58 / 14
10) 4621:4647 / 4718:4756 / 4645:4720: 0.91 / 15.3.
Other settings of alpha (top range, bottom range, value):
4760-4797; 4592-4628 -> 0.79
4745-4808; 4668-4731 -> 0.85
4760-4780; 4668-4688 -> 0.77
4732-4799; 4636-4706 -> 0.86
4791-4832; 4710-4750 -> 0.90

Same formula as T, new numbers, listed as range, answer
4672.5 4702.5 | 15.3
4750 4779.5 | 12.7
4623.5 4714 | 15.2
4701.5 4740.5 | 14.9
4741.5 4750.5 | 15.2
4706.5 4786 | 13.8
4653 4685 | 15.4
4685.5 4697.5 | 15.2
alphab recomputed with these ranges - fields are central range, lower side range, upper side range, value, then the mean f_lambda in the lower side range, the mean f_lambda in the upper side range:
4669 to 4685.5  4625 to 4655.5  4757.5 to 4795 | -0.09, 15.1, 11.8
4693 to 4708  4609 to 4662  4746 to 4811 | -0.05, 15.2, 12.8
